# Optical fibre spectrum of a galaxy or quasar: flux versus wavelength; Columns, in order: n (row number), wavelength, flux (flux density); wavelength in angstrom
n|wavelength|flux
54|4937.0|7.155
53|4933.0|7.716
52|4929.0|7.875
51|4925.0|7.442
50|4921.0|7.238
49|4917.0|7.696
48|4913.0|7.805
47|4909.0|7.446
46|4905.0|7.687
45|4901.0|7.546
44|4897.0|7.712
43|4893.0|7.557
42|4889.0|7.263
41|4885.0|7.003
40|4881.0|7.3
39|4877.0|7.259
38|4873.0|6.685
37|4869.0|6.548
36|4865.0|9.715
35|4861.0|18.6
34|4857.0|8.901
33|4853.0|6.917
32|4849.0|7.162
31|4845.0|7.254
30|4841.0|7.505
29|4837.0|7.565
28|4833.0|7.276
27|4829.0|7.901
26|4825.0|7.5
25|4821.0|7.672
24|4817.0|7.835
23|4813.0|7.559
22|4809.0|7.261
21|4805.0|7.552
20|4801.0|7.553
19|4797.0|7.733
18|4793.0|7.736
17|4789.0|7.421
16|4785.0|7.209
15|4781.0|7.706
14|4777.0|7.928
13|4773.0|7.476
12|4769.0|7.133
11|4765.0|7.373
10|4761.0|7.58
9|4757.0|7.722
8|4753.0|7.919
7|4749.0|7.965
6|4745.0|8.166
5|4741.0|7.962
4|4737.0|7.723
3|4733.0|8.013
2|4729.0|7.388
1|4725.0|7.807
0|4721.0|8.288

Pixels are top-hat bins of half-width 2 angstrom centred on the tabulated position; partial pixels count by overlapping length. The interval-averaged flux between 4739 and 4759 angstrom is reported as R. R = 7.95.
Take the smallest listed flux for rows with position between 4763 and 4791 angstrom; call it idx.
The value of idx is 7.133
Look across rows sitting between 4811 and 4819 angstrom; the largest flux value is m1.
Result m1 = 7.835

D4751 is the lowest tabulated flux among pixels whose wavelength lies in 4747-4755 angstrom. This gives 7.919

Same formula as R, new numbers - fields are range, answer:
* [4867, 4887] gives 6.96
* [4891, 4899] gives 7.63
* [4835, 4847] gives 7.44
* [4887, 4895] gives 7.41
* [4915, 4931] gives 7.56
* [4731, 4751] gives 7.97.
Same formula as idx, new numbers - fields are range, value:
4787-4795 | 7.421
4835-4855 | 6.917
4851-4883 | 6.548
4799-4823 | 7.261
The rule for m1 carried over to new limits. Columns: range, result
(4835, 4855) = 7.565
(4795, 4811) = 7.733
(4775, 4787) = 7.928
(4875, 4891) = 7.3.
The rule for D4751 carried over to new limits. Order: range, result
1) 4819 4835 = 7.276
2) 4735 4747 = 7.723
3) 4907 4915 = 7.446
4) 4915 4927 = 7.238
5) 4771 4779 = 7.476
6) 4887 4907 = 7.263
